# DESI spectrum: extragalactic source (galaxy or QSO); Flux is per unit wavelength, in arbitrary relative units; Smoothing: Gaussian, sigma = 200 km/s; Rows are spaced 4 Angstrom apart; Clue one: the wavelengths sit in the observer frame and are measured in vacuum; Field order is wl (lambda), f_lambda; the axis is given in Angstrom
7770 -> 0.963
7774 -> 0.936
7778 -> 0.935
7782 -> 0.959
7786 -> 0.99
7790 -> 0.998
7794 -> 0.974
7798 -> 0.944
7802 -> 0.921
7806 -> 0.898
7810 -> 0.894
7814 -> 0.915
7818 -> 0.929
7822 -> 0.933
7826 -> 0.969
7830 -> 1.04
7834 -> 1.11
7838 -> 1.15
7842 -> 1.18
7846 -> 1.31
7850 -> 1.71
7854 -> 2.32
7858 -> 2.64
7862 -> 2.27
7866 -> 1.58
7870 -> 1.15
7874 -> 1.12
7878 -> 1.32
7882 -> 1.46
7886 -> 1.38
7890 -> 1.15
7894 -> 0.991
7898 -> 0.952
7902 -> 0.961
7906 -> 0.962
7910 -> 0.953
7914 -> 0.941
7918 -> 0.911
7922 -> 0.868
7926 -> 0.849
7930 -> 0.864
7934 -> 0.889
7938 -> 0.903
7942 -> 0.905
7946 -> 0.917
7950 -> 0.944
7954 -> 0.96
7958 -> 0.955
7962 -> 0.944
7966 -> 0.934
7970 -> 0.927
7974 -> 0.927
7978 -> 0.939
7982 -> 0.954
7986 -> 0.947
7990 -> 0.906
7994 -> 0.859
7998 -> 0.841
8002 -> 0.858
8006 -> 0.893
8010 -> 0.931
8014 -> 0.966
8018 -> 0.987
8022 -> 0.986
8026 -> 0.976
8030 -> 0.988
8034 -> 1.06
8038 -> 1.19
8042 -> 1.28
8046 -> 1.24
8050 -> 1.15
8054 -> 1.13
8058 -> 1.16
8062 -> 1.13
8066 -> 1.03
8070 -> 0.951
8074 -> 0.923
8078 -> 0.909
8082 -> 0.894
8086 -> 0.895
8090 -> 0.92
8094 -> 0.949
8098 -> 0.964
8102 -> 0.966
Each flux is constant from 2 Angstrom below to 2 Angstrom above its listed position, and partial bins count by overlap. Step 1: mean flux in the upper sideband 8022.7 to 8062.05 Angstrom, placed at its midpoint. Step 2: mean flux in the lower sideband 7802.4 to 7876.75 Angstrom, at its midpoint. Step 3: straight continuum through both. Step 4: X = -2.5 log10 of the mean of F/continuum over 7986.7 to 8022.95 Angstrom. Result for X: 0.263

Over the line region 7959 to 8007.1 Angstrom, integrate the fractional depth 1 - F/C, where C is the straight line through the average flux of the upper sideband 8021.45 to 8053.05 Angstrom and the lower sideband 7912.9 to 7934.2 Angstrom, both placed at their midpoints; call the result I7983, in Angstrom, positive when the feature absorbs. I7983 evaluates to 4.39 Angstrom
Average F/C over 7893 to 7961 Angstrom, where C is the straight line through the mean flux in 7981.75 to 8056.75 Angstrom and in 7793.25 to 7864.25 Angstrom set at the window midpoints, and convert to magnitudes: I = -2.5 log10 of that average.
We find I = 0.23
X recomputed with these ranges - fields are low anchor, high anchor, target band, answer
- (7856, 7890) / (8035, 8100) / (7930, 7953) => 0.46 mag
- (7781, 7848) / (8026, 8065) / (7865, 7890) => -0.25 mag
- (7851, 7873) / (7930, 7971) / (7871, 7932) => 0.38 mag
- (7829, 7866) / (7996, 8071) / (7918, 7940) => 0.49 mag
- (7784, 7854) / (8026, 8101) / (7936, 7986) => 0.14 mag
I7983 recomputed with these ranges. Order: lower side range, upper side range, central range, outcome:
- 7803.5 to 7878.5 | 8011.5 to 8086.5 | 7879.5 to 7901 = 1.5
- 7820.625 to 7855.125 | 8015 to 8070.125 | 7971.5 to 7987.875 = 3.0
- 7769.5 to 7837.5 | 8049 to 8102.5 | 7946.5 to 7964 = 0.6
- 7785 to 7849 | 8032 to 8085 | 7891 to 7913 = 1.5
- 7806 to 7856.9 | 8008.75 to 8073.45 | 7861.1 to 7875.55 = -3.6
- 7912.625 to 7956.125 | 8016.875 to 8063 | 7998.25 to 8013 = 2.1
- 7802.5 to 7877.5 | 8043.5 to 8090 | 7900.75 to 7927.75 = 6.9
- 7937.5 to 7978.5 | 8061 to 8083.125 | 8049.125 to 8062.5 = -2.5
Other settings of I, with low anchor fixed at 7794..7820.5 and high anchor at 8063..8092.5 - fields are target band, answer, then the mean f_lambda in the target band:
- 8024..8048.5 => -0.20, 1.12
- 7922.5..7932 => 0.09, 0.858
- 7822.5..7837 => -0.13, 1.04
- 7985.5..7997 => 0.05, 0.893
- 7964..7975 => 0.00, 0.93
